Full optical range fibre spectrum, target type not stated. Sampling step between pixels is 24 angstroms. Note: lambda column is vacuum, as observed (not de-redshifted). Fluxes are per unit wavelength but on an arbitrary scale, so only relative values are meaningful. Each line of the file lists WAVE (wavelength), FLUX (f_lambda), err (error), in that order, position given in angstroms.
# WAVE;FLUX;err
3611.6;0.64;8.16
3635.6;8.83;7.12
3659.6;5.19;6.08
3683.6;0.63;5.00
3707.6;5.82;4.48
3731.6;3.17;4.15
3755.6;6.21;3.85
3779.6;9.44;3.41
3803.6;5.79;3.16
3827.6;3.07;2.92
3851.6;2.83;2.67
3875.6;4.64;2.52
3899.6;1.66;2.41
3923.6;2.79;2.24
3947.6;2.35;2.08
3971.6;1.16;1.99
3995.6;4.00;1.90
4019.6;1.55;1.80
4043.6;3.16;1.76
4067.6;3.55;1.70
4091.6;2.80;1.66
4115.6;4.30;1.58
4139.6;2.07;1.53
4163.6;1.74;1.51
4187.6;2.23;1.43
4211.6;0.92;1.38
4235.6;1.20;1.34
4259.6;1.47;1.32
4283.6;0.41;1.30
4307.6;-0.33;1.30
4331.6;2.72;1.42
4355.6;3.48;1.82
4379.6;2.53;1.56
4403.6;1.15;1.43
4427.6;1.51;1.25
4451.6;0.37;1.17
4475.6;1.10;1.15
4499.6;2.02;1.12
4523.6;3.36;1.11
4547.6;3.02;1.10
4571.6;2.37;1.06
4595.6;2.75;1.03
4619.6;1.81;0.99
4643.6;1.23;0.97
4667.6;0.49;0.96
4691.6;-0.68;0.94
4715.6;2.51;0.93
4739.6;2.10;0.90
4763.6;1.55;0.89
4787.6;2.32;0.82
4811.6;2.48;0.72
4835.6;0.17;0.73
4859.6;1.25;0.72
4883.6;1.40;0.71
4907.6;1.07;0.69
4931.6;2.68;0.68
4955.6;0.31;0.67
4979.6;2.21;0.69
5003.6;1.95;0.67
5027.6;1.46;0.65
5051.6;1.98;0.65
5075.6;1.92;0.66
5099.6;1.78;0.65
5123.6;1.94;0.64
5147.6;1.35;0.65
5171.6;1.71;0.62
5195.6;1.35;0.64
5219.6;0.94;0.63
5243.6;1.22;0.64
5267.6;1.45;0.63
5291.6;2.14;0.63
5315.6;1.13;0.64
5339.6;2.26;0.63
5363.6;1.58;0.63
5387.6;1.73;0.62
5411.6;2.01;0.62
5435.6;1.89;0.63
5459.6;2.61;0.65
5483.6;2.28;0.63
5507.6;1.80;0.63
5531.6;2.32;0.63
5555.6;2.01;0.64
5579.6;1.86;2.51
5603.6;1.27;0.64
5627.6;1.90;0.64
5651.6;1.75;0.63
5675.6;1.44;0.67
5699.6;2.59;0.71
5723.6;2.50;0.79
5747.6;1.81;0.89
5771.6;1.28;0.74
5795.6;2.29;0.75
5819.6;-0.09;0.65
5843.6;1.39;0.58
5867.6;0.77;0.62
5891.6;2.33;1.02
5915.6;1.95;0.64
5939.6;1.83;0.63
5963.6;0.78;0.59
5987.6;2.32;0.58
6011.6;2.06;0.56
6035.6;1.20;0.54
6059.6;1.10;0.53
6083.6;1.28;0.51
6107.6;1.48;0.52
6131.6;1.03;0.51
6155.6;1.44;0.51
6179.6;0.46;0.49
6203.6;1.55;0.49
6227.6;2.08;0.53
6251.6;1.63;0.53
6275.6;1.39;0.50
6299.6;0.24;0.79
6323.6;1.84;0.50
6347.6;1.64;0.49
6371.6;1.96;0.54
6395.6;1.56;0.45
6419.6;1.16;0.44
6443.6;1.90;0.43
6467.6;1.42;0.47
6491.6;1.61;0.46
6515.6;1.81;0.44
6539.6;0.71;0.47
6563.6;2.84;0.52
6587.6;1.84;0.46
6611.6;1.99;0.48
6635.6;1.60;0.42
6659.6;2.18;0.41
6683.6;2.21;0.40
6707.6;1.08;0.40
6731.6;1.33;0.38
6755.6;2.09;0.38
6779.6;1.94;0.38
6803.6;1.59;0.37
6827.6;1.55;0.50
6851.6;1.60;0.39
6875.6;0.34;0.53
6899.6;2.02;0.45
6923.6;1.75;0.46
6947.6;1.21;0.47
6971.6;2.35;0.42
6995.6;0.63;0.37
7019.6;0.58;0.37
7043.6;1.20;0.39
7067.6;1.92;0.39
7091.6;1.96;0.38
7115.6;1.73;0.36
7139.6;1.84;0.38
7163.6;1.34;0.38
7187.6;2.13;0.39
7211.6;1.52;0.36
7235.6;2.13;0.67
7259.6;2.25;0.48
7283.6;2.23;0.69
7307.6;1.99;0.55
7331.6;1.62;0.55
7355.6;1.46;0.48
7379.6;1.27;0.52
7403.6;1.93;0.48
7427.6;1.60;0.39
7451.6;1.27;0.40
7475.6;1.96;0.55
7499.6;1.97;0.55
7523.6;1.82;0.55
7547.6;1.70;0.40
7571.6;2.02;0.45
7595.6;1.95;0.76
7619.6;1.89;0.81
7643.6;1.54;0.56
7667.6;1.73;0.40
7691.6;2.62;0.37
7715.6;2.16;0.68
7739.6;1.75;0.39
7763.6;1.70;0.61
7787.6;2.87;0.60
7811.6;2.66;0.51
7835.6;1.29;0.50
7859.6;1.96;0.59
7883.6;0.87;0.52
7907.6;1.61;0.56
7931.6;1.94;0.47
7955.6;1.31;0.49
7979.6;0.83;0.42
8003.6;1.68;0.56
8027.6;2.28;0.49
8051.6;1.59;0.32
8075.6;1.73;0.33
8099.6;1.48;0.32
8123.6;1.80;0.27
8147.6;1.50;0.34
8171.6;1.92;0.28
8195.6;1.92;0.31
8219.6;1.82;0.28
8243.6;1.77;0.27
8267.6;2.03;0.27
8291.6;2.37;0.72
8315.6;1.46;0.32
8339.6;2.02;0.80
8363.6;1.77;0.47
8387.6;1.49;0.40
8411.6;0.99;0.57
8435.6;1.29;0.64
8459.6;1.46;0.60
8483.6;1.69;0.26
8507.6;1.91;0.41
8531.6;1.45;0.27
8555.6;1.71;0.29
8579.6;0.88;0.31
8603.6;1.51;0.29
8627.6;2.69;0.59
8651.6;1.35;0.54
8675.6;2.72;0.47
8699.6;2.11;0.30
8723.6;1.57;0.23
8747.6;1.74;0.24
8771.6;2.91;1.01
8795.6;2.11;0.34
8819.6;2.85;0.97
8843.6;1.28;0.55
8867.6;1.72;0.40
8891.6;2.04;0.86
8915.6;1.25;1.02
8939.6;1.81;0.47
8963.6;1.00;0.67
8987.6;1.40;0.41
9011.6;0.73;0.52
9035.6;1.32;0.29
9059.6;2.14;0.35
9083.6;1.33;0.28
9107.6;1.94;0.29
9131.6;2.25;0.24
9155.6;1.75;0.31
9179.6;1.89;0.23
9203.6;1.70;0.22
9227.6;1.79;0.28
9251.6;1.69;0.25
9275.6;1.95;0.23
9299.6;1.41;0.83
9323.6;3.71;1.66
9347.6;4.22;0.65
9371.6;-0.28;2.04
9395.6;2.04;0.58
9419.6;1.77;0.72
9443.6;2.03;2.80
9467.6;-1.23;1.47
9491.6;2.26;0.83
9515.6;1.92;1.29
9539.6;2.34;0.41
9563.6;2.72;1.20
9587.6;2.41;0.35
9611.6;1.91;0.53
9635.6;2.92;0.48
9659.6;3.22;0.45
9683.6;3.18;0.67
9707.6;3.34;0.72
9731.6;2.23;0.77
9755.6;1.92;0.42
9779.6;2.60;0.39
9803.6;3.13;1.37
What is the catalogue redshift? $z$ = 1.51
